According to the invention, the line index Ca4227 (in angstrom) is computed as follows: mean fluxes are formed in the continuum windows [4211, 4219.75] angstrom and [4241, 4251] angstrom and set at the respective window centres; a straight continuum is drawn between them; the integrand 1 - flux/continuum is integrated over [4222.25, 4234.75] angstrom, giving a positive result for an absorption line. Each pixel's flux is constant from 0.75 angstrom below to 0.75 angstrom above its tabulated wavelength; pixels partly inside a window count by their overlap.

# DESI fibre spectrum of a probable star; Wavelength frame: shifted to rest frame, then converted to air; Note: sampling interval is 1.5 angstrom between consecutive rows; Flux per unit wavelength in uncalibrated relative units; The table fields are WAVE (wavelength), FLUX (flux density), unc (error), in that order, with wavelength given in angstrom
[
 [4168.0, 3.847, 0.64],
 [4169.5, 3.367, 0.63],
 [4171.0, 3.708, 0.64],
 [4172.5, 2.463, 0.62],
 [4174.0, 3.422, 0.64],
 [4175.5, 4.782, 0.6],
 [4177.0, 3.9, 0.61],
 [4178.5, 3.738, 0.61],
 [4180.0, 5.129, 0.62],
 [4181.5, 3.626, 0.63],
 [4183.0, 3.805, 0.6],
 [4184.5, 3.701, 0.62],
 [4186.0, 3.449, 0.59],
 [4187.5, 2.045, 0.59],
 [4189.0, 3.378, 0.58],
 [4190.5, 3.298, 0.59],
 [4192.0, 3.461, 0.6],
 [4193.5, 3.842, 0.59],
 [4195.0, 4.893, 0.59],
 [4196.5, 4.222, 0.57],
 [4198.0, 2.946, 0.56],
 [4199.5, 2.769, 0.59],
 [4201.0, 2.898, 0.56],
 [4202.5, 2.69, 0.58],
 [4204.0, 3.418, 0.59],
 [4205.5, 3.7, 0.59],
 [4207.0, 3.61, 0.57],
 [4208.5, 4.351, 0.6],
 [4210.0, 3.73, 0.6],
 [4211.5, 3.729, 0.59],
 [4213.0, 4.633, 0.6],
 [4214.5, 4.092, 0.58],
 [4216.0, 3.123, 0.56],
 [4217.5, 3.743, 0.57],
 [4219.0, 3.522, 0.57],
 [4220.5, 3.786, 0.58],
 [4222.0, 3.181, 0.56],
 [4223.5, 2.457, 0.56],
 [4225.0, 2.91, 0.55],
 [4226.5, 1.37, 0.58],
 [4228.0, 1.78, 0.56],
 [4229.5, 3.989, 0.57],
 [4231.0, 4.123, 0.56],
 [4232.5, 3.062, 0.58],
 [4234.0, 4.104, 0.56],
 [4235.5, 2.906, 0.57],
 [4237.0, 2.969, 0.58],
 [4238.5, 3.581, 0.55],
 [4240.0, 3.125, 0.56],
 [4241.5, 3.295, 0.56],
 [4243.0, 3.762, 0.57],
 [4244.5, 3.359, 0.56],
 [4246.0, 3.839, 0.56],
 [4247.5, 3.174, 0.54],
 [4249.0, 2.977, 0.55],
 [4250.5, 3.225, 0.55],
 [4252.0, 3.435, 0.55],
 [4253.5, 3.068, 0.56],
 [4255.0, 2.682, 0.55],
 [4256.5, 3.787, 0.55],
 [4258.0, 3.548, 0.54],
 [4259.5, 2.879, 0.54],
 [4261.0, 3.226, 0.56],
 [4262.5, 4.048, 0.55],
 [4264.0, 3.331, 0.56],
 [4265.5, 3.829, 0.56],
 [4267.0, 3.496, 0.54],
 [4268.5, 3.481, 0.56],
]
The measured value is 2.2 angstrom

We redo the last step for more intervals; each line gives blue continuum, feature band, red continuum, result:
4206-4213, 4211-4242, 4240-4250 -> 3.07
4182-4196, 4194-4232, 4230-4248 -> 0.87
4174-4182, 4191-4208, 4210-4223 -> 1.78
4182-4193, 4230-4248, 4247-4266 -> -0.72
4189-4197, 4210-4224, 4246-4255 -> -0.06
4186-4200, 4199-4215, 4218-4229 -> -2.53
